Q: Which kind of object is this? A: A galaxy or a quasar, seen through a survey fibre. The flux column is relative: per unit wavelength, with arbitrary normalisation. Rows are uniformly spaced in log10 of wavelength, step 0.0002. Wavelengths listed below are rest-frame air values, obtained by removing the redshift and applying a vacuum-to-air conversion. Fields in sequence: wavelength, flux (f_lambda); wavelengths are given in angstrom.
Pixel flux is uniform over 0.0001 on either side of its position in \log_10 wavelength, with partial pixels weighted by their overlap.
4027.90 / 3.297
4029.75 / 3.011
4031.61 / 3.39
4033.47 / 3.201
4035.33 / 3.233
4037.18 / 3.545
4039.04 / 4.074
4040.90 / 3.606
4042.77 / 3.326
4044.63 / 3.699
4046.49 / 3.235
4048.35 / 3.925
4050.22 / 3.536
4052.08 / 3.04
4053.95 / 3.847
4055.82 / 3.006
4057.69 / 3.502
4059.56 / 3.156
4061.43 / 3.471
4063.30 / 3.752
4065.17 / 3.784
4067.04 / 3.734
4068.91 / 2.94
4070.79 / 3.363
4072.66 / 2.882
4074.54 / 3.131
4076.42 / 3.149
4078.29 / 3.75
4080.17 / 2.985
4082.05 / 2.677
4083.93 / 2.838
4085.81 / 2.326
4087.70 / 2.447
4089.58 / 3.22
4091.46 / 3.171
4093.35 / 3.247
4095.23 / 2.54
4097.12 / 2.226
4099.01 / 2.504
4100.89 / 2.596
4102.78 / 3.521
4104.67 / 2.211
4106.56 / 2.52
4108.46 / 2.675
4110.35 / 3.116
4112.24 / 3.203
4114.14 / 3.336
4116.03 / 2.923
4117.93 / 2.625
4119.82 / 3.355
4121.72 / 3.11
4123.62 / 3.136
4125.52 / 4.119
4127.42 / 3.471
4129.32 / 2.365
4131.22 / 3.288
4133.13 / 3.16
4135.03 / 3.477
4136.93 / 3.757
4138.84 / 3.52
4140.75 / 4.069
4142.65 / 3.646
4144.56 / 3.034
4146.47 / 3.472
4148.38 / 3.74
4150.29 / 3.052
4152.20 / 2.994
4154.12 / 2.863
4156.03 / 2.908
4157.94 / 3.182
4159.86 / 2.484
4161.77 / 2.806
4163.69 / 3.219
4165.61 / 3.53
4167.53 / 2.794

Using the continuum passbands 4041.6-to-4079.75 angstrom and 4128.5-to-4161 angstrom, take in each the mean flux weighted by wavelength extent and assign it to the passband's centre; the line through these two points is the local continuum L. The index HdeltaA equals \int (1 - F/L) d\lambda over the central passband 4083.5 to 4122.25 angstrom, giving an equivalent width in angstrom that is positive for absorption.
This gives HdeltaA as 5.6 angstrom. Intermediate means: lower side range 3.41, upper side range 3.24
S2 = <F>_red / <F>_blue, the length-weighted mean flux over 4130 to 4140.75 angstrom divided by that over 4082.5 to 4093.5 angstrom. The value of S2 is 1.22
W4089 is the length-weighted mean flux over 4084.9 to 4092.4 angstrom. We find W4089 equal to 2.79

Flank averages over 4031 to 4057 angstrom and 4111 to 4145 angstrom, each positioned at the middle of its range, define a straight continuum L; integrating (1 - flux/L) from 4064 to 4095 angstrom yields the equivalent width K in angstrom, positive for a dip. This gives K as 2.9 angstrom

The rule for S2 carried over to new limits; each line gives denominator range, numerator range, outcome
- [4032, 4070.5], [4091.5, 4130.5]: 0.85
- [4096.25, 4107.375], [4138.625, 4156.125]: 1.28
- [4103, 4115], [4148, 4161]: 1.04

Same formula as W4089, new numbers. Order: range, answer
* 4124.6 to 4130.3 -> 3.32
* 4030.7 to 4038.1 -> 3.34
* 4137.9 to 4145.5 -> 3.57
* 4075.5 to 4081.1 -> 3.3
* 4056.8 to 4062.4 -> 3.38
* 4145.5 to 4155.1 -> 3.22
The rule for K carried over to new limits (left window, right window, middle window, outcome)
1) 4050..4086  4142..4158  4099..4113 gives 1.8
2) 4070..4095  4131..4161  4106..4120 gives 0.8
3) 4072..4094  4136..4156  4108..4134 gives 0.7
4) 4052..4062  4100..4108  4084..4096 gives 0.3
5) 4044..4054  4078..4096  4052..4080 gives -1.1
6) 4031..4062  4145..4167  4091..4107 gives 2.8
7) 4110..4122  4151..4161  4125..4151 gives -3.9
